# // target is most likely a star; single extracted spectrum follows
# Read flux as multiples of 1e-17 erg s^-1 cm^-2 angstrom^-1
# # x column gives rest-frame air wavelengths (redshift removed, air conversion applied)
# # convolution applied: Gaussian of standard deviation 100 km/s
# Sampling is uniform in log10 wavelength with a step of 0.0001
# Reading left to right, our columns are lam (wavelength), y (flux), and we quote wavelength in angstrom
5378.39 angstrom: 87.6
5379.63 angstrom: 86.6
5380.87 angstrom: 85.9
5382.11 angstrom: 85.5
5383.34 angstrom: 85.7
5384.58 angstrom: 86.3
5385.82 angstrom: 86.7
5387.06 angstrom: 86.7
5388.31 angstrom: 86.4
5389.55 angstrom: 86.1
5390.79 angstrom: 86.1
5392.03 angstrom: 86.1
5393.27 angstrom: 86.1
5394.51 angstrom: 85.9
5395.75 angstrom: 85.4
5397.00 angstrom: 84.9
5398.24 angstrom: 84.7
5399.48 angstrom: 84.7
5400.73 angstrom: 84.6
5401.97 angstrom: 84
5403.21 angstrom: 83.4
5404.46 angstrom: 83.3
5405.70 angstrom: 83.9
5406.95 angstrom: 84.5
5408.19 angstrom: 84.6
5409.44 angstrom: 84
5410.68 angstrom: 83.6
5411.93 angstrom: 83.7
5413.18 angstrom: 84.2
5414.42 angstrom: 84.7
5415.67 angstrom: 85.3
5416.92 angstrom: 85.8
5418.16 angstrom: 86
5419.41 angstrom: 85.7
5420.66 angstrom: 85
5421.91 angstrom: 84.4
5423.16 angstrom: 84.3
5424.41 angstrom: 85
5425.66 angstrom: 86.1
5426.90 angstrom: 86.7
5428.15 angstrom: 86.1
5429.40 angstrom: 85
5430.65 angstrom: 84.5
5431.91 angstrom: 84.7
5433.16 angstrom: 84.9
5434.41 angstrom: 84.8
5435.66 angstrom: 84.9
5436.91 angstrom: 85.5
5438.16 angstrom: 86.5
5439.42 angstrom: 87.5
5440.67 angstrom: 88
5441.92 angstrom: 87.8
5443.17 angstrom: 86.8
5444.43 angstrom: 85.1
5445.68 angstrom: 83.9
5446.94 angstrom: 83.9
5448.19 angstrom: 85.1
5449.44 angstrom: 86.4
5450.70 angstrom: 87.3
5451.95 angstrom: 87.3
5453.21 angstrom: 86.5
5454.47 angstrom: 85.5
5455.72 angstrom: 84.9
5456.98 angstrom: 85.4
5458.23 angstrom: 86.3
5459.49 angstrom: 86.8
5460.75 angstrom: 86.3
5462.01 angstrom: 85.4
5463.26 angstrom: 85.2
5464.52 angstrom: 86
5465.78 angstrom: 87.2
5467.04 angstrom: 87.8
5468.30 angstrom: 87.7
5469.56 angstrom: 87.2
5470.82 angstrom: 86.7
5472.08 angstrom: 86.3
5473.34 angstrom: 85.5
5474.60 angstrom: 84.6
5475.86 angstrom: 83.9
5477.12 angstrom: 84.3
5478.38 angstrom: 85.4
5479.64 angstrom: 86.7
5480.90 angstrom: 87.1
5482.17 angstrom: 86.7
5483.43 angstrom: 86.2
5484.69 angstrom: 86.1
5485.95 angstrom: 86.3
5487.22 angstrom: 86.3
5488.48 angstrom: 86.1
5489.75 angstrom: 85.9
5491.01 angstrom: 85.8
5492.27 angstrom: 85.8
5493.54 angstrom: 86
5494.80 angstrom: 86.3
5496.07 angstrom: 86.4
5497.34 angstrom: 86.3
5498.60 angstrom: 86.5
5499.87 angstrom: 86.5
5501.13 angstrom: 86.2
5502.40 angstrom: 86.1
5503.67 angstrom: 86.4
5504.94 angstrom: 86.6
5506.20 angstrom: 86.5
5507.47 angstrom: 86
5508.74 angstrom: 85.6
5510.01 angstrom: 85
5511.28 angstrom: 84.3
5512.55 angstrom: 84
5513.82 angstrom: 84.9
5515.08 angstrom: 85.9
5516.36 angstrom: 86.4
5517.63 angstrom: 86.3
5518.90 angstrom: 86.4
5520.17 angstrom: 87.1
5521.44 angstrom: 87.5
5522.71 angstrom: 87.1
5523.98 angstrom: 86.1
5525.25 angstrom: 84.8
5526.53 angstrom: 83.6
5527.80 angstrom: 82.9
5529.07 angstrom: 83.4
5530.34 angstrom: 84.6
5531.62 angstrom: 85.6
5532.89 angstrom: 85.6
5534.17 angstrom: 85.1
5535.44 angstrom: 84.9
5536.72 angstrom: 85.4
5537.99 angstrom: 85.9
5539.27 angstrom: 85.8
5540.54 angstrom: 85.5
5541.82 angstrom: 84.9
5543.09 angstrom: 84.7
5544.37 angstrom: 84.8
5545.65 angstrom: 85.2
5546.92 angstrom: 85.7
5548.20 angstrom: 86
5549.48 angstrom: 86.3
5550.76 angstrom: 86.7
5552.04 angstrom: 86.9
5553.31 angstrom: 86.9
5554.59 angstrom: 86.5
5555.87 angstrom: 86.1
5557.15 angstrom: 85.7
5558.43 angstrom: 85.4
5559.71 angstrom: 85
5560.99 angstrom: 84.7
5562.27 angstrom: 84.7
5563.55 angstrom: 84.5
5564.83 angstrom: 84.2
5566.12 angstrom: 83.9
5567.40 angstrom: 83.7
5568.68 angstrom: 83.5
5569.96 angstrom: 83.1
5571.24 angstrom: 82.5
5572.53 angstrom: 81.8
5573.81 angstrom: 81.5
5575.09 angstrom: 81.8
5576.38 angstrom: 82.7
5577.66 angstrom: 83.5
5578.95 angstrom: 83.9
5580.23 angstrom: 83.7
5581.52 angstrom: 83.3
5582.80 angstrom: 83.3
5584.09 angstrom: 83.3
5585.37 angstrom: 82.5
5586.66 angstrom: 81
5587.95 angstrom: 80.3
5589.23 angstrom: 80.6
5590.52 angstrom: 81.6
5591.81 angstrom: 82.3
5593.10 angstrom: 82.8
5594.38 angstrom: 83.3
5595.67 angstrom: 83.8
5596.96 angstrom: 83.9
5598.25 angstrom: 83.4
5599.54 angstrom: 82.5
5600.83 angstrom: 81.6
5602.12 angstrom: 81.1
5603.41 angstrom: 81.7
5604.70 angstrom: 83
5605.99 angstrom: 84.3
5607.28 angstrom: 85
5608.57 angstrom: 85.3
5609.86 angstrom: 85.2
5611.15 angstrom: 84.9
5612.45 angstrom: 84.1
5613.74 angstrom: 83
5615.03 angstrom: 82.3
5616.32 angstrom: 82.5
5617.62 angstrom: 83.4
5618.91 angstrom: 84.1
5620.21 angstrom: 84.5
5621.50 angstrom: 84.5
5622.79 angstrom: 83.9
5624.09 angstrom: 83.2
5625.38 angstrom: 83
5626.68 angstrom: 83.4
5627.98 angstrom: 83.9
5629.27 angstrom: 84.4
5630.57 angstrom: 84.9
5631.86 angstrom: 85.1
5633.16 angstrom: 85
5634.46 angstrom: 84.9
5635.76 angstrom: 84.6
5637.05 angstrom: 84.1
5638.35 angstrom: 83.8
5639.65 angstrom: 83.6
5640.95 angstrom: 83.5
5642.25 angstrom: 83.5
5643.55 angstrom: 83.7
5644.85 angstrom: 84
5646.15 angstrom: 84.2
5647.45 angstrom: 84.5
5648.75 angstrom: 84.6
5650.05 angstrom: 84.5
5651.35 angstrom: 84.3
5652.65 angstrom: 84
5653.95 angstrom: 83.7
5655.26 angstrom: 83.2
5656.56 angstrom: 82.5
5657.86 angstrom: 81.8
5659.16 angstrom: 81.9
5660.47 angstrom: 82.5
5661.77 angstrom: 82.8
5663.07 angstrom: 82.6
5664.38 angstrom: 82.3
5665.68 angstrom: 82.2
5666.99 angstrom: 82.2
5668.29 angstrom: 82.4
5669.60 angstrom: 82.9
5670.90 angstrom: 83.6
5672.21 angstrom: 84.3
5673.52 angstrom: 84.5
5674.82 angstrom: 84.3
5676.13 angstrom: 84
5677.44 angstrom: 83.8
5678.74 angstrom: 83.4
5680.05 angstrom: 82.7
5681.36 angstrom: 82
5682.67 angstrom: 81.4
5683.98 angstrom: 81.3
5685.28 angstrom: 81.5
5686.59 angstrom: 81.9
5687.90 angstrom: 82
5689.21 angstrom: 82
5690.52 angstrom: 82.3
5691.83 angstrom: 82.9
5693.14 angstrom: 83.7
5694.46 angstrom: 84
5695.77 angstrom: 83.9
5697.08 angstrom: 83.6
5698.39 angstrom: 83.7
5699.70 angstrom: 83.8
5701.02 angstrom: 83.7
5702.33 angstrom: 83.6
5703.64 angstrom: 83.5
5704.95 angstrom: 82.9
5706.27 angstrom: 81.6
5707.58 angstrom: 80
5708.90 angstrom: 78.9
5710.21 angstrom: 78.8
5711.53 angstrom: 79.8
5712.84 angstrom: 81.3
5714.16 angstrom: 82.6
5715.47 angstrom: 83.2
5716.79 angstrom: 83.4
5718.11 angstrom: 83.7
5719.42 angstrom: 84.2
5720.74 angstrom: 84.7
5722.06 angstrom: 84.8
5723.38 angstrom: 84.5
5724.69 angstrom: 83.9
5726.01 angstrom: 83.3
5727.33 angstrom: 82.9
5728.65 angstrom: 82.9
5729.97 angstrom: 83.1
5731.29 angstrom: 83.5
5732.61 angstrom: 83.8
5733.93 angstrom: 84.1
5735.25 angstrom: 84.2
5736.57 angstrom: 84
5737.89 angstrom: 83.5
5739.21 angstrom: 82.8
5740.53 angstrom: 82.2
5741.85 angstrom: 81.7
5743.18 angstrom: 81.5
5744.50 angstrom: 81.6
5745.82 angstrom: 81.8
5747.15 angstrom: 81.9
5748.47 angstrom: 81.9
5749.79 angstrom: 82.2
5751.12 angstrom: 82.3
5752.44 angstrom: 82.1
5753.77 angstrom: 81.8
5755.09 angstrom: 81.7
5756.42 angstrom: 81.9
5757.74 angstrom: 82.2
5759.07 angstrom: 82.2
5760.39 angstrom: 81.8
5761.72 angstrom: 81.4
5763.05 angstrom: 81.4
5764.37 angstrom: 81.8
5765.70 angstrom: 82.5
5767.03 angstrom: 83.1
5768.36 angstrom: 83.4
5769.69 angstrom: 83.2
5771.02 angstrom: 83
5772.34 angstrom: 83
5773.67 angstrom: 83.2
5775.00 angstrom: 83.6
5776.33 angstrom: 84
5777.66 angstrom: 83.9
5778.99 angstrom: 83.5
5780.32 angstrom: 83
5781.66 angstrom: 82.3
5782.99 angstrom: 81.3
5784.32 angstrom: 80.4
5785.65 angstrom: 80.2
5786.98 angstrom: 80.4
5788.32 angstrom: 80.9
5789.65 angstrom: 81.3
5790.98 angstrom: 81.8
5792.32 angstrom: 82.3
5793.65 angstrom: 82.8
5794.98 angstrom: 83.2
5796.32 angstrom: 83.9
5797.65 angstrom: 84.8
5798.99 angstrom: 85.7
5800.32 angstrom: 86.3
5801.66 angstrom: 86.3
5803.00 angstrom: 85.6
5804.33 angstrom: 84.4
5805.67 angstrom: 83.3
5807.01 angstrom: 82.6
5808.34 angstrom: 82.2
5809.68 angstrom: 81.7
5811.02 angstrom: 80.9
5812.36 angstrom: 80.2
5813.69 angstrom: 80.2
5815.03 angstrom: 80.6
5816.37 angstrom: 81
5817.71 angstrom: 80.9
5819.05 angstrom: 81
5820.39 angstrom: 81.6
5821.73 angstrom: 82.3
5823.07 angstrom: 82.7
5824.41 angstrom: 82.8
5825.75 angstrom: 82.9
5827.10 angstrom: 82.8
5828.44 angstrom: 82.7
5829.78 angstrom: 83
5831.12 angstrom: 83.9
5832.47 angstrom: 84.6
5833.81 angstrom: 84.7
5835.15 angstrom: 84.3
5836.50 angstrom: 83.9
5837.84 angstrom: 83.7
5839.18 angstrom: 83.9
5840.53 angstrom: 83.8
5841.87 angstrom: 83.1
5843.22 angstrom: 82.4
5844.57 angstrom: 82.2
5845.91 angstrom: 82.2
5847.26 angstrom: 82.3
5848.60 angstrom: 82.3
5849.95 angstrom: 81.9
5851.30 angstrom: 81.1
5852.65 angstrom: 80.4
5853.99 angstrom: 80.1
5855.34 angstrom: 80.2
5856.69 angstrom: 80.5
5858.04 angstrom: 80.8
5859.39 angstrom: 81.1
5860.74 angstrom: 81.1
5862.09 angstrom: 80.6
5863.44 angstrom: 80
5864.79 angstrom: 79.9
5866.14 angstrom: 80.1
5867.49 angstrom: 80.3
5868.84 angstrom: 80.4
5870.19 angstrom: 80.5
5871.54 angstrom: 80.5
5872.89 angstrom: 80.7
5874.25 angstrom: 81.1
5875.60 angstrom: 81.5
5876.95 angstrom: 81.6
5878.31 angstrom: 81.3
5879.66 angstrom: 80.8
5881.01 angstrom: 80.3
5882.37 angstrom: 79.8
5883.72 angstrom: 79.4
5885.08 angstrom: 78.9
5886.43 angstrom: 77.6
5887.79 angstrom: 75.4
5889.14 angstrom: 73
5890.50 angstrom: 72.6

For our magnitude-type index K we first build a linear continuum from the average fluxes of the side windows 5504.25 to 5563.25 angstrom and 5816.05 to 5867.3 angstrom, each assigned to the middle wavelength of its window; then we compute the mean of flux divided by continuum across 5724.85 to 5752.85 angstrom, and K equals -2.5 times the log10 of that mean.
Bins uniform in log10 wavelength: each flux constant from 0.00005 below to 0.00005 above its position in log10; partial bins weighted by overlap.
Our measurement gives 0.01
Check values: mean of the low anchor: 85.5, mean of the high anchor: 82.1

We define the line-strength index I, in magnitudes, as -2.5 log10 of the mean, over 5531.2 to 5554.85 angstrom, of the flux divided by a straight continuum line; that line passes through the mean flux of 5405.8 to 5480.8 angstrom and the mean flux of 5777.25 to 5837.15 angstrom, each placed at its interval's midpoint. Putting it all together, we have -0.01 mag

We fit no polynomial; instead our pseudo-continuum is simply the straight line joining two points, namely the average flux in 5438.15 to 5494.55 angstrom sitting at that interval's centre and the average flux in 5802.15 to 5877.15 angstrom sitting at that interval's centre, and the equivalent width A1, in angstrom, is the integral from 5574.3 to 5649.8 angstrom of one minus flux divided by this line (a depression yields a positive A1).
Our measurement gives 0.92 angstrom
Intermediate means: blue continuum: 86.1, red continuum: 81.9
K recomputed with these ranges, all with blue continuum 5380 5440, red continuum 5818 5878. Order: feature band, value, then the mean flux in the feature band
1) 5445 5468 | -0.01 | 86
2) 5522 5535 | -0.01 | 84.9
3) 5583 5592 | 0.03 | 81.7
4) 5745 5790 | 0.00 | 82.2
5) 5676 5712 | 0.01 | 82.4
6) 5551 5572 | -0.01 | 84.9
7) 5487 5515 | -0.02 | 85.9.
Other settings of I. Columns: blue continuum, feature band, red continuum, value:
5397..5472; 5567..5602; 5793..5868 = 0.022 mag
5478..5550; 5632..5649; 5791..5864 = 0.004 mag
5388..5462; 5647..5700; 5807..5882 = 0.002 mag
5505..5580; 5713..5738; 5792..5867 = -0.004 mag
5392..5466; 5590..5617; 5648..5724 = 0.006 mag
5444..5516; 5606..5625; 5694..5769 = 0.002 mag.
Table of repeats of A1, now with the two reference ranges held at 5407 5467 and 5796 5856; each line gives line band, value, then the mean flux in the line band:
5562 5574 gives 0.2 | 83.4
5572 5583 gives 0.2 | 82.9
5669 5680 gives 0.0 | 83.8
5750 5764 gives 0.2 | 81.9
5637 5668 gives 0.3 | 83.3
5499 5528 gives -0.3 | 85.8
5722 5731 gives 0.0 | 83.5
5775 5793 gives 0.2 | 82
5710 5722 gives 0.1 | 82.6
